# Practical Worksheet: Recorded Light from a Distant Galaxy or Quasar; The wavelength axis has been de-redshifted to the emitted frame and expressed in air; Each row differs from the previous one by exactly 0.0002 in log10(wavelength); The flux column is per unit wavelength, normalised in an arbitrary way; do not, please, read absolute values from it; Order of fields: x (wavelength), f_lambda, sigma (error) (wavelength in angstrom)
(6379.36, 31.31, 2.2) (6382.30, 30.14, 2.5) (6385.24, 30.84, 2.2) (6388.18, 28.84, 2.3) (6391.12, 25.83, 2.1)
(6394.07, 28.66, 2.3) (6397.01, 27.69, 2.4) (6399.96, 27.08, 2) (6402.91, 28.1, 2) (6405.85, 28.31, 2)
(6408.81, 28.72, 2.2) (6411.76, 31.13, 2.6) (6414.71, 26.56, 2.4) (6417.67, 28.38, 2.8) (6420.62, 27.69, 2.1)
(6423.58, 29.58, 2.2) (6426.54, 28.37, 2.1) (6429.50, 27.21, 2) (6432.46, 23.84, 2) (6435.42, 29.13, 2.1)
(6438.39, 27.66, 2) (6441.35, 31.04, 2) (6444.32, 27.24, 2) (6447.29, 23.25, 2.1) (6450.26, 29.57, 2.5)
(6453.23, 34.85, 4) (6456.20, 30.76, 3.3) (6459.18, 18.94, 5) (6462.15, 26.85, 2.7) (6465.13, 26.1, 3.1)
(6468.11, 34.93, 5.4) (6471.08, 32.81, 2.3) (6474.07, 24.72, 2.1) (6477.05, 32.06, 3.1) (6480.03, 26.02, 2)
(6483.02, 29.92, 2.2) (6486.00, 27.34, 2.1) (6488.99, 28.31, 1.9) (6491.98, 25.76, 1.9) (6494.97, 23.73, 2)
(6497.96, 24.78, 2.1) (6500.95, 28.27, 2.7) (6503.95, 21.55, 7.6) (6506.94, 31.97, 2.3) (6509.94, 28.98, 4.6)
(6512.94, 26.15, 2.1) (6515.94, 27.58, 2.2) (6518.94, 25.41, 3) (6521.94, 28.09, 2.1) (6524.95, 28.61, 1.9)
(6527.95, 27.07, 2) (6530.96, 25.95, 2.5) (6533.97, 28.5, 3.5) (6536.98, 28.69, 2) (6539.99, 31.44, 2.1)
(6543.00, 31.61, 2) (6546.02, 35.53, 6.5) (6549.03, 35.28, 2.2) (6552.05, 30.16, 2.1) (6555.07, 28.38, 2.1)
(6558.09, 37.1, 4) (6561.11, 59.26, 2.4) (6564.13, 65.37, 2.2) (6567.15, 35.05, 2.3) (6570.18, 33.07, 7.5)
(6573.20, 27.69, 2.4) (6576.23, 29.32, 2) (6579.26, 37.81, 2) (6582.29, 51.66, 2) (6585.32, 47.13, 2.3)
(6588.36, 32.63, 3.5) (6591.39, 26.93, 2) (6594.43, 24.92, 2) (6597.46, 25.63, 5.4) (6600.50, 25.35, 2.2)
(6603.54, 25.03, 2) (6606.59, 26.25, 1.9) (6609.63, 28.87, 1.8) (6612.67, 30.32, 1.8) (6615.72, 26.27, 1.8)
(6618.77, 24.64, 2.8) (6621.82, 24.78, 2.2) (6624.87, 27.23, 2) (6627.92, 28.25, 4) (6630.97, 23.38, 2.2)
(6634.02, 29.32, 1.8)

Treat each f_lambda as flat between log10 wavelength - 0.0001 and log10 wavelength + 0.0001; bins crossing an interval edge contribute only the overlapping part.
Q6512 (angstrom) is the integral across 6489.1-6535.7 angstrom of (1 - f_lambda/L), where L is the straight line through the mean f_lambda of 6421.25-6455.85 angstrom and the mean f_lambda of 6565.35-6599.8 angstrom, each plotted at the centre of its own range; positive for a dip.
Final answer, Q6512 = 6.5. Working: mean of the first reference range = 28.4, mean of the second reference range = 33.9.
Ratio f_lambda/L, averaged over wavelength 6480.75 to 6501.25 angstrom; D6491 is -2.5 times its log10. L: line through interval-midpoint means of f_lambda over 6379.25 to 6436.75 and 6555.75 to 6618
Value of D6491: 0.17 mag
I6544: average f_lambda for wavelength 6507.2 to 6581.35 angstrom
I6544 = 33.1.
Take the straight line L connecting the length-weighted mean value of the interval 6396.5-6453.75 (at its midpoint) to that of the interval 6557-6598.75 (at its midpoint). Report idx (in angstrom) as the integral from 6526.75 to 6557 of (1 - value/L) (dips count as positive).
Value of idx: 4.6 angstrom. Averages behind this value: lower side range 28.2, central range 30.4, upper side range 38.2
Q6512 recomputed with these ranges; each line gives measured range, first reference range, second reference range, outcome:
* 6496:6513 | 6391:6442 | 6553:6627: 2.1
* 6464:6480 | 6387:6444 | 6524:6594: 0.6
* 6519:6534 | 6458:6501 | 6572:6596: 1.7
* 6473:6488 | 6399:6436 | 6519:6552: 0.5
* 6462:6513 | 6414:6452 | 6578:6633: 0.9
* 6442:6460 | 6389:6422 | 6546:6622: 1.0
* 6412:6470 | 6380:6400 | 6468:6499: 0.4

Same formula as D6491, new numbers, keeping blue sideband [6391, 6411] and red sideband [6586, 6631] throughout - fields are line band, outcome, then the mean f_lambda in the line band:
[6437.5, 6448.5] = 0.02 mag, 27.4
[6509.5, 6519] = 0.02 mag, 27.1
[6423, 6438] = 0.02 mag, 27.5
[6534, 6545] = -0.11 mag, 30.5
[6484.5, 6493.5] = 0.02 mag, 27.1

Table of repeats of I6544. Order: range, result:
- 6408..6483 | 28.3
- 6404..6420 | 28.6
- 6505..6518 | 28.3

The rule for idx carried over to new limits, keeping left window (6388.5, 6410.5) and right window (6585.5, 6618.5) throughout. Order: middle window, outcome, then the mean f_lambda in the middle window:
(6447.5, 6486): -1.15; 28.7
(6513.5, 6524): 0.33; 27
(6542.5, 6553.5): -2.13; 33.3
